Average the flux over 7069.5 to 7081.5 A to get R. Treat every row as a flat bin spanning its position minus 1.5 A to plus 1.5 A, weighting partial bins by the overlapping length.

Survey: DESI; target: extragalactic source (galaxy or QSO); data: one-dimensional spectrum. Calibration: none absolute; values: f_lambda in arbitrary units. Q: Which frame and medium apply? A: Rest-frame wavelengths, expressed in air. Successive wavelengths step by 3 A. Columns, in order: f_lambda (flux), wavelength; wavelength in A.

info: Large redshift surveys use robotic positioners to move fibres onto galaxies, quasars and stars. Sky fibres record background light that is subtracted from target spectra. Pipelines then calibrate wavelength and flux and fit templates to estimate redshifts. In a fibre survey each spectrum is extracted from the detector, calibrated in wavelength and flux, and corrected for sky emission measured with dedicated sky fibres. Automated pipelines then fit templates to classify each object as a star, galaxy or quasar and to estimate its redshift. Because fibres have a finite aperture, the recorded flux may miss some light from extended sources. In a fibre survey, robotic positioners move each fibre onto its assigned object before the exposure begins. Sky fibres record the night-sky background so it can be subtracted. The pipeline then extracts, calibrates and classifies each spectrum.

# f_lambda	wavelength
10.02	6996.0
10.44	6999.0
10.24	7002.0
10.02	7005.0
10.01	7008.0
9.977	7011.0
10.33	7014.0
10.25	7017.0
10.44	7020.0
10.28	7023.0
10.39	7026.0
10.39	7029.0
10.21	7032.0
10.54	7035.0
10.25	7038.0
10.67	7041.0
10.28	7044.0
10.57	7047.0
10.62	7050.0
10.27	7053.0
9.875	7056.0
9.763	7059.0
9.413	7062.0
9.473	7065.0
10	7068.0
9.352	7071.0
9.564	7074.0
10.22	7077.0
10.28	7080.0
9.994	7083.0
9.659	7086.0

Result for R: 9.85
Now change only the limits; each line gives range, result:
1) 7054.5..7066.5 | 9.63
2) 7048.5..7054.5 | 10.4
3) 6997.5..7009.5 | 10.2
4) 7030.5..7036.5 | 10.4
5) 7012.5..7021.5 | 10.3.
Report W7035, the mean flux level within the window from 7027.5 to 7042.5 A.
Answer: 10.4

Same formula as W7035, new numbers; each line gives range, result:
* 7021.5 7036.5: 10.4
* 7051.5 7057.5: 10.1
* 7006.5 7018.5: 10.1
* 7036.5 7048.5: 10.4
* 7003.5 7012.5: 10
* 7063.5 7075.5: 9.6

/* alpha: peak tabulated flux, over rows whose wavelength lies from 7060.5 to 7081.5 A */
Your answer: 10.28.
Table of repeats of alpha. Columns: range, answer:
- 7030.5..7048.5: 10.67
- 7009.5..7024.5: 10.44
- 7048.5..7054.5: 10.62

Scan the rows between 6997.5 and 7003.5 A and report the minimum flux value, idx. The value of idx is 10.24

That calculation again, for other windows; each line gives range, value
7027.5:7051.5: 10.21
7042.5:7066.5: 9.413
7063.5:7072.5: 9.352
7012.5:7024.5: 10.25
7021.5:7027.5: 10.28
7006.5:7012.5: 9.977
